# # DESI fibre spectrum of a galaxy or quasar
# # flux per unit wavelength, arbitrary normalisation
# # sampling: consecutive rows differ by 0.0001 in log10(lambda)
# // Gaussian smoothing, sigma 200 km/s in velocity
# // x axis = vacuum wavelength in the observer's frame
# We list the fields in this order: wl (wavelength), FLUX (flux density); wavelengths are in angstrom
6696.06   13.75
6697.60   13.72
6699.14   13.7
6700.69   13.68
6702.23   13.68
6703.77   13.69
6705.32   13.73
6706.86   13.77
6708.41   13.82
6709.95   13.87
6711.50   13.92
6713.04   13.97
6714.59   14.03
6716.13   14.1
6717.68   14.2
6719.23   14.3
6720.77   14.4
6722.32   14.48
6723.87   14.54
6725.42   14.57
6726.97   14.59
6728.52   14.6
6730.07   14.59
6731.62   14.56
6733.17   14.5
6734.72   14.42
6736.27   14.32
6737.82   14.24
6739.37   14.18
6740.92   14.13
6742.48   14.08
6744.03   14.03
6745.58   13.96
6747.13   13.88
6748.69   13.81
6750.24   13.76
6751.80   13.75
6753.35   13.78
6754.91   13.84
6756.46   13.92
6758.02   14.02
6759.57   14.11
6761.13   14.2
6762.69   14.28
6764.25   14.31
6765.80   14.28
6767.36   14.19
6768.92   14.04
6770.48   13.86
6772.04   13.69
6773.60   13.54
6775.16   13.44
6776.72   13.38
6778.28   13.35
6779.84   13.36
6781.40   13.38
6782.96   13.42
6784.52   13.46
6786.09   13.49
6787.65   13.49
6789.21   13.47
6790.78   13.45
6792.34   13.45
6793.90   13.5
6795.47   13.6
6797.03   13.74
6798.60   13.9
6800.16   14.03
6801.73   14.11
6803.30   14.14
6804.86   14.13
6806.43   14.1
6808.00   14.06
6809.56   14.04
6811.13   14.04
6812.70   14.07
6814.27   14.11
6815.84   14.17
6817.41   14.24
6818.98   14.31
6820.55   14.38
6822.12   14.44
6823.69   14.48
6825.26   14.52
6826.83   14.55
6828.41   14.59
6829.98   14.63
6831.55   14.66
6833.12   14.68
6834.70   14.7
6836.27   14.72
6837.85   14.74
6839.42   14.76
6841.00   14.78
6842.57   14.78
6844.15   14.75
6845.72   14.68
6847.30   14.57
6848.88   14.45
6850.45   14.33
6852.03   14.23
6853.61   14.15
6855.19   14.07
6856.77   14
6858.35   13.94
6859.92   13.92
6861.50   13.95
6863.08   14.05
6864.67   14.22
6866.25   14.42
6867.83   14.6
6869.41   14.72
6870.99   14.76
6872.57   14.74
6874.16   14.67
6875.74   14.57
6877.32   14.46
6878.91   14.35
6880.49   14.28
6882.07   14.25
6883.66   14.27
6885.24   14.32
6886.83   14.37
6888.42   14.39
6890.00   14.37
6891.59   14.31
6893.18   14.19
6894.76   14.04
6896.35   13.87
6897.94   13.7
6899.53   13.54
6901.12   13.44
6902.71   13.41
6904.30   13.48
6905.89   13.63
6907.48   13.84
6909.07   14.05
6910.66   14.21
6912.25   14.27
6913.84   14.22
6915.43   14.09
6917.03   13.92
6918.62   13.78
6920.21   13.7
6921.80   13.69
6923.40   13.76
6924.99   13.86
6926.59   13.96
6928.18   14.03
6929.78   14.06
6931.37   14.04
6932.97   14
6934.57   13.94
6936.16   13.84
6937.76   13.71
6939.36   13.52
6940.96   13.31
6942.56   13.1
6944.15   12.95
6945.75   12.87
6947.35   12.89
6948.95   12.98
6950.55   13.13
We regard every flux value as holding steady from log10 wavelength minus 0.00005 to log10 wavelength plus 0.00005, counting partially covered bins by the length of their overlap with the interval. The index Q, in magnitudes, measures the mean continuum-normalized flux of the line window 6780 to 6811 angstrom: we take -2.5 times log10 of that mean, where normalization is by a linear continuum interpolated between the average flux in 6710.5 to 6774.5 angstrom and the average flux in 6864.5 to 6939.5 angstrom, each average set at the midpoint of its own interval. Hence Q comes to 0.03 mag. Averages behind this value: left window 14.1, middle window 13.7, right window 14.1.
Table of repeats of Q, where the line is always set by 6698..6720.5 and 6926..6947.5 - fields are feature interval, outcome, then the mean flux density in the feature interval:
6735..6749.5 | -0.02 mag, 14.1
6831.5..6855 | -0.07 mag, 14.6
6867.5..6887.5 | -0.06 mag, 14.5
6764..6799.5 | 0.01 mag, 13.6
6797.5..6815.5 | -0.02 mag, 14.1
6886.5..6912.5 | -0.02 mag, 13.9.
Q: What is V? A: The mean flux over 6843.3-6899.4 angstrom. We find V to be 14.3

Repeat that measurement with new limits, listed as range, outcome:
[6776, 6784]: 13.4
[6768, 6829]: 13.9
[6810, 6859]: 14.4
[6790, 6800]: 13.6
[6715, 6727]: 14.4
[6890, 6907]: 13.8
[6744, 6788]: 13.8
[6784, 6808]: 13.7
